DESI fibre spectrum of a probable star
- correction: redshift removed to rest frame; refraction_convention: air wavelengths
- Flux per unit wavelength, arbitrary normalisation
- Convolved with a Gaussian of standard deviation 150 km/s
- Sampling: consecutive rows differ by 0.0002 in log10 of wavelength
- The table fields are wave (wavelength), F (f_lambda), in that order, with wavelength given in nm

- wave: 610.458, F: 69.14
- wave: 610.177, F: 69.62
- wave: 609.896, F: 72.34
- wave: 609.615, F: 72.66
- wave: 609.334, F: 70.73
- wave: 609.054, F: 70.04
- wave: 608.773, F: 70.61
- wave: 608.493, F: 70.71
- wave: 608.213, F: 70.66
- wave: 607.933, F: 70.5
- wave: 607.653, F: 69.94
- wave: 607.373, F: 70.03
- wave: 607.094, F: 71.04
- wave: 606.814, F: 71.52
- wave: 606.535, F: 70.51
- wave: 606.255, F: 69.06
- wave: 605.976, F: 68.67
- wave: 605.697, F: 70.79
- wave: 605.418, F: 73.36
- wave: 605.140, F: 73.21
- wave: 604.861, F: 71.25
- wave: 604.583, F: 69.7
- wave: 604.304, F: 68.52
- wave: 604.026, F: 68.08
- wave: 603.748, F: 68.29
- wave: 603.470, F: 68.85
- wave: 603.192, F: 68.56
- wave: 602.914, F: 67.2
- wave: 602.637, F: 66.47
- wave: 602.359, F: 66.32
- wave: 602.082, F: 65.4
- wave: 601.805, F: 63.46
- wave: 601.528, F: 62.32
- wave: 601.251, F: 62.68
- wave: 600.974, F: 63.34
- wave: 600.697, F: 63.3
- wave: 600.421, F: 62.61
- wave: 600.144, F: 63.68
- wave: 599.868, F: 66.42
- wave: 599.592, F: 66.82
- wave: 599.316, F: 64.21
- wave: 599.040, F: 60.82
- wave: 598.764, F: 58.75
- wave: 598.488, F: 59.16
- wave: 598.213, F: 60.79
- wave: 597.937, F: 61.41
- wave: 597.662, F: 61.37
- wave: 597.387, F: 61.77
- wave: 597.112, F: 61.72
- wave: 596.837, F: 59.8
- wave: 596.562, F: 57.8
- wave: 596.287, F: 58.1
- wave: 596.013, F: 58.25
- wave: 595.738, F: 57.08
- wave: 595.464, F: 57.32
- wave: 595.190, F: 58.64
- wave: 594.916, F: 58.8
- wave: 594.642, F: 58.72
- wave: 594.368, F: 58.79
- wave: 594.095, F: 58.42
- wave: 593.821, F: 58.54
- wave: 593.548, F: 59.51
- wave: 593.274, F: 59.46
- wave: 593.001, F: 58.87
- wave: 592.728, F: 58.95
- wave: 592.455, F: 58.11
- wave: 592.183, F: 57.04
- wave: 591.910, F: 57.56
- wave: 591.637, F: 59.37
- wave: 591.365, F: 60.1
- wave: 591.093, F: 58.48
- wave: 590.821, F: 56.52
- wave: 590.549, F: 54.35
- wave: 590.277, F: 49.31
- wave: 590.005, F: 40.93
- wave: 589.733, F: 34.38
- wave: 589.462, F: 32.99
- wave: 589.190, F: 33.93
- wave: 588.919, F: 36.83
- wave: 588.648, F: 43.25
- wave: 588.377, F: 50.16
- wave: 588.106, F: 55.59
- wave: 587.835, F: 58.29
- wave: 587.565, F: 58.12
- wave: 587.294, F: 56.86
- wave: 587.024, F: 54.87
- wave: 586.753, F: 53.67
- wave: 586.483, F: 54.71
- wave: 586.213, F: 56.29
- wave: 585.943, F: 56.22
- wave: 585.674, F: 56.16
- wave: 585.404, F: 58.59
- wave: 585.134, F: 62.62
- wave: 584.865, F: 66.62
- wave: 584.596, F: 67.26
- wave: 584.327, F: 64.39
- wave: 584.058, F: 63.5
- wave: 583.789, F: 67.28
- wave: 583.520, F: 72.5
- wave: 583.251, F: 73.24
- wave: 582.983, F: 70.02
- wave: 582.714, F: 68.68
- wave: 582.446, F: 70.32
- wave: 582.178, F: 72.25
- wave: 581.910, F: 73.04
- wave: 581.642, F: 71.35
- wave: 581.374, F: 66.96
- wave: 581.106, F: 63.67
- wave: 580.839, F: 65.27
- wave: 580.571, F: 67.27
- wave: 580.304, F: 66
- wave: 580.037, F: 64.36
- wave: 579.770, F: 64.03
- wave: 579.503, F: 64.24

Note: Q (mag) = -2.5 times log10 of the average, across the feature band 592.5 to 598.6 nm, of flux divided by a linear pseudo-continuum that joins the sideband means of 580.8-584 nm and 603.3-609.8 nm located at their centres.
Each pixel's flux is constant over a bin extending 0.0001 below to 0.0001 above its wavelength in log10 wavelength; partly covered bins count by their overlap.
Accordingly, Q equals 0.18 mag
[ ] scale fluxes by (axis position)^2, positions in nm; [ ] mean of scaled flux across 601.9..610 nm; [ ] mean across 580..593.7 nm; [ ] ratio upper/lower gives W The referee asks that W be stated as 1.27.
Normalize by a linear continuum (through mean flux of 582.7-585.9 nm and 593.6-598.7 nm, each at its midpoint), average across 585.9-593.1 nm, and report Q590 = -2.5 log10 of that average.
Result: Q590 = 0.20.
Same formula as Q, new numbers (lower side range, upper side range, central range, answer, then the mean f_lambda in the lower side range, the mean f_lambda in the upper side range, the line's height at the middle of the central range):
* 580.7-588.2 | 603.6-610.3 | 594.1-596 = 0.15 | 63.5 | 70.5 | 66.8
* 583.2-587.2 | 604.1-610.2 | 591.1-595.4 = 0.11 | 61.6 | 70.7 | 64.9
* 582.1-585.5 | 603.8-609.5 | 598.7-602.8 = 0.09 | 67.5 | 70.4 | 69.7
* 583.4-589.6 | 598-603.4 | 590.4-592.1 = 0.01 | 55.6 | 63.8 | 58.4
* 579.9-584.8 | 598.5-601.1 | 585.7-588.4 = 0.20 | 68.2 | 63.1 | 66.8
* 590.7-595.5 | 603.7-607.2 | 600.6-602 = 0.06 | 58.5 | 70.3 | 66.4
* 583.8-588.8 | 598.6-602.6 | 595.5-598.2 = 0.04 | 57.8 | 63.6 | 62.1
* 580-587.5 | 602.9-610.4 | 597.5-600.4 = 0.10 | 64.4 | 70.3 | 68.3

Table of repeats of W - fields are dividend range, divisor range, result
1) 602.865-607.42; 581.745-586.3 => 1.14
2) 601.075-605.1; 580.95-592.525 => 1.22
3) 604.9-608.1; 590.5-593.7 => 1.27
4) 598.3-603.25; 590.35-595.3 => 1.13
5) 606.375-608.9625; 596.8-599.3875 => 1.20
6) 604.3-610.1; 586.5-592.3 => 1.48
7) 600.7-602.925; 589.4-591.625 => 1.35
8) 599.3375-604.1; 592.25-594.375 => 1.15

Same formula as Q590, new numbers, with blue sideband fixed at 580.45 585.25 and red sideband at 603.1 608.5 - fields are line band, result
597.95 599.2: 0.16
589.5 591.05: 0.42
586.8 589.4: 0.36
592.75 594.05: 0.17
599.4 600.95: 0.08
